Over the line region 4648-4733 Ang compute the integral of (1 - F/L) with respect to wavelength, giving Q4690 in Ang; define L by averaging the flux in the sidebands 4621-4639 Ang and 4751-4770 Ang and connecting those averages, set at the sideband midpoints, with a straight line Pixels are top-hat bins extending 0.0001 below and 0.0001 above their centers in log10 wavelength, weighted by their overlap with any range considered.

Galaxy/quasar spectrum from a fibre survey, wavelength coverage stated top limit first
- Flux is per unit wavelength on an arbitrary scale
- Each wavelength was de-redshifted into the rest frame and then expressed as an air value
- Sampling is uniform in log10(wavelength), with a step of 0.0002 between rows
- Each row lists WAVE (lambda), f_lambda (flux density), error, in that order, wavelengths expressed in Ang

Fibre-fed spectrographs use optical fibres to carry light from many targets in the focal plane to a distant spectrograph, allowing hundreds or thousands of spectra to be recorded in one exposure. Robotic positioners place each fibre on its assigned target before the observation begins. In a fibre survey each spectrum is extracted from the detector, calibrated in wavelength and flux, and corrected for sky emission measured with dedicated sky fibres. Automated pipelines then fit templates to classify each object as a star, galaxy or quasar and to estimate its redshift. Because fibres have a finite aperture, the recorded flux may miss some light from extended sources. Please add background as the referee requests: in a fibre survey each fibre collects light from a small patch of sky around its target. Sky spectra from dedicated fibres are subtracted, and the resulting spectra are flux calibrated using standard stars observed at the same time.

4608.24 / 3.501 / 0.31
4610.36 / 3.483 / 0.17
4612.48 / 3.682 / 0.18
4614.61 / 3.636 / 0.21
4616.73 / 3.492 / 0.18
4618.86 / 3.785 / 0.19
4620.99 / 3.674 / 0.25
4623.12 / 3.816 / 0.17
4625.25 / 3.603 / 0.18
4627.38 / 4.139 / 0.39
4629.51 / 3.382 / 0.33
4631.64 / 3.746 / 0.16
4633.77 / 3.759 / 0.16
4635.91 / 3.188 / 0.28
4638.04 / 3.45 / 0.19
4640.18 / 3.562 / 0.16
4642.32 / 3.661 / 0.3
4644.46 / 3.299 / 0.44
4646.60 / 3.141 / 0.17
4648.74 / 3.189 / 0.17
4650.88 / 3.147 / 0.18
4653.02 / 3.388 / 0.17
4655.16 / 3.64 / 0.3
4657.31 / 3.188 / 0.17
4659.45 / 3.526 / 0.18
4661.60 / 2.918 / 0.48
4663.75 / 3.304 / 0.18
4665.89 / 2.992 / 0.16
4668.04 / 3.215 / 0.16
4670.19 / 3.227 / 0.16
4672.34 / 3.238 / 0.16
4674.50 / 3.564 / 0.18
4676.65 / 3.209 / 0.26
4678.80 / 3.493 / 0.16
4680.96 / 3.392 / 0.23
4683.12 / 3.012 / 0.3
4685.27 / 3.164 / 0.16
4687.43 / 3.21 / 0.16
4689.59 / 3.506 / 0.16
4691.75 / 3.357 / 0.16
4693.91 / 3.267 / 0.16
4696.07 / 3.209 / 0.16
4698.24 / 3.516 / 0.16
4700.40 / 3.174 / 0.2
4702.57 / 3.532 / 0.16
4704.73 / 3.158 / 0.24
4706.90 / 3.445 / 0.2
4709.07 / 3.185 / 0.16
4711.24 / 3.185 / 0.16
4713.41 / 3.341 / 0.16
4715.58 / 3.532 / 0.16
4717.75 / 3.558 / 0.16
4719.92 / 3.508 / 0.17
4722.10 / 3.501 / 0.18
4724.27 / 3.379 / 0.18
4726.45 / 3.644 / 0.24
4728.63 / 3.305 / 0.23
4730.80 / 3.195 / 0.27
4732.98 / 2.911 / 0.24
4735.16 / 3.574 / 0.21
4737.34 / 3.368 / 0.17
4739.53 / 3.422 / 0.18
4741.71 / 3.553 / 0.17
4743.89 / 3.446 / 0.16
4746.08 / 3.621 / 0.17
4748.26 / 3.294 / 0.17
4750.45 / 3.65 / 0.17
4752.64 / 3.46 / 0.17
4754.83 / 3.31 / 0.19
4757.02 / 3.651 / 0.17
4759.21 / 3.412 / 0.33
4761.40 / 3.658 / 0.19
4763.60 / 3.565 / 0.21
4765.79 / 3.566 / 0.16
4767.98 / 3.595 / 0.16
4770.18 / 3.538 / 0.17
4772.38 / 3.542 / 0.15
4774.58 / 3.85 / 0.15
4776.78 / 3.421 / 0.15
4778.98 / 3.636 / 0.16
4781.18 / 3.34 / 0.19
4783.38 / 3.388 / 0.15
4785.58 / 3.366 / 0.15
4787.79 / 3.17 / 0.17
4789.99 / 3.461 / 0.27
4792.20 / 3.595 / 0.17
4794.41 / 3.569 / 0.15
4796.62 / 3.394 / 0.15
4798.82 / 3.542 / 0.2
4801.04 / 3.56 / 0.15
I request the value 6.5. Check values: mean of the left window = 3.64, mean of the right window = 3.53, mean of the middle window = 3.32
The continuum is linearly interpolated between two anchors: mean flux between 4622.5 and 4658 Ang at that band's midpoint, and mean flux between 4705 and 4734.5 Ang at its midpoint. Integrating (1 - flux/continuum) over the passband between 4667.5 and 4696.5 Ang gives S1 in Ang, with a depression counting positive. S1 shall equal 1.1 Ang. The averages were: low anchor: 3.49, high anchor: 3.36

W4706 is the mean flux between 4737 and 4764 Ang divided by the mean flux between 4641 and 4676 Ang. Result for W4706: 1.1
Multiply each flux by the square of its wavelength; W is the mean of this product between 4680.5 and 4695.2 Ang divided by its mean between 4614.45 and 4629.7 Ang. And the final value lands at 0.91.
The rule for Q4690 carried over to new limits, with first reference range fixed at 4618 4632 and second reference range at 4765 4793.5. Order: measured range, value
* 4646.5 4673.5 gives 3.2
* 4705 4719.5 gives 0.9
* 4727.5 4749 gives 1.1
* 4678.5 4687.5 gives 1.0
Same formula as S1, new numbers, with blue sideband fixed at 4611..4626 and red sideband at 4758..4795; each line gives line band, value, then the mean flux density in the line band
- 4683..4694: 1.0 Ang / 3.27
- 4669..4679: 0.8 Ang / 3.33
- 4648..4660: 0.9 Ang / 3.34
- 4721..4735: 0.9 Ang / 3.34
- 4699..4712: 1.1 Ang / 3.29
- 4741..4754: 0.1 Ang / 3.5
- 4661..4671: 1.3 Ang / 3.14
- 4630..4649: 1.0 Ang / 3.45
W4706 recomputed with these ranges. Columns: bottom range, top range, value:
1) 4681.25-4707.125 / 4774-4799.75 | 1.05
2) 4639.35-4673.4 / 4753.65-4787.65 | 1.07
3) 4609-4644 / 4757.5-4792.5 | 0.97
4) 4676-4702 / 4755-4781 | 1.08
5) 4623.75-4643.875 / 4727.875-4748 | 0.94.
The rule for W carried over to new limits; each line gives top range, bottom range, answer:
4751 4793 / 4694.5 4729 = 1.06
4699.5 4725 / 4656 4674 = 1.07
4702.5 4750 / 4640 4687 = 1.06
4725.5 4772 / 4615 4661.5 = 1.04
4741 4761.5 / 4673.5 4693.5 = 1.08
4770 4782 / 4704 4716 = 1.11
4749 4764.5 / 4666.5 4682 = 1.10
